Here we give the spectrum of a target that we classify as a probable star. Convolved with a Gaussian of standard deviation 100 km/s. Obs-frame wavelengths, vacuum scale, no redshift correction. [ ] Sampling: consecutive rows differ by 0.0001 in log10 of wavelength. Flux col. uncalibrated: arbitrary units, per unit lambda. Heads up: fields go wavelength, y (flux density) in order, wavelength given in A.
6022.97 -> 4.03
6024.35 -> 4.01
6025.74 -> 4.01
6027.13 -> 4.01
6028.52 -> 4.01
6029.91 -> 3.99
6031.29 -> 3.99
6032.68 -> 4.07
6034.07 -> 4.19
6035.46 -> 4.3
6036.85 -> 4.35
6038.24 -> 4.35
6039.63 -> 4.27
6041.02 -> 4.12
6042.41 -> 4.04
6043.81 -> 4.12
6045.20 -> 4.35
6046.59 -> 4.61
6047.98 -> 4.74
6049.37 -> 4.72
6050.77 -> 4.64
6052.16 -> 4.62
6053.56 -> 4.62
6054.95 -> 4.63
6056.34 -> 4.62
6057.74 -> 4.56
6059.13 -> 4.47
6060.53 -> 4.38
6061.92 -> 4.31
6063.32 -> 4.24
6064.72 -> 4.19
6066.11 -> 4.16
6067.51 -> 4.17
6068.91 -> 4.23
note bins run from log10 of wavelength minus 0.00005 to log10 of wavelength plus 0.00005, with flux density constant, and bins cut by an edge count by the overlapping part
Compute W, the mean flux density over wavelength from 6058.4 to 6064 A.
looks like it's 4.35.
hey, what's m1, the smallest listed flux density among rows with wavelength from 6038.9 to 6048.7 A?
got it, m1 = 4.04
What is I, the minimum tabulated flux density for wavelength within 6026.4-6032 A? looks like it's 3.99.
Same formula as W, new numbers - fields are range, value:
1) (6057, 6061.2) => 4.47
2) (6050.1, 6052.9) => 4.63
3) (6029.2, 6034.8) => 4.06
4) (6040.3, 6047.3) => 4.25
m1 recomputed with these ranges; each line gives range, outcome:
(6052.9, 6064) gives 4.24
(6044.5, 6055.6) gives 4.35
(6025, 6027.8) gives 4.01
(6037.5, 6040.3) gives 4.27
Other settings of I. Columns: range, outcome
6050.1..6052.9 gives 4.62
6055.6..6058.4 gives 4.56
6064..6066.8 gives 4.16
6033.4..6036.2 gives 4.19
